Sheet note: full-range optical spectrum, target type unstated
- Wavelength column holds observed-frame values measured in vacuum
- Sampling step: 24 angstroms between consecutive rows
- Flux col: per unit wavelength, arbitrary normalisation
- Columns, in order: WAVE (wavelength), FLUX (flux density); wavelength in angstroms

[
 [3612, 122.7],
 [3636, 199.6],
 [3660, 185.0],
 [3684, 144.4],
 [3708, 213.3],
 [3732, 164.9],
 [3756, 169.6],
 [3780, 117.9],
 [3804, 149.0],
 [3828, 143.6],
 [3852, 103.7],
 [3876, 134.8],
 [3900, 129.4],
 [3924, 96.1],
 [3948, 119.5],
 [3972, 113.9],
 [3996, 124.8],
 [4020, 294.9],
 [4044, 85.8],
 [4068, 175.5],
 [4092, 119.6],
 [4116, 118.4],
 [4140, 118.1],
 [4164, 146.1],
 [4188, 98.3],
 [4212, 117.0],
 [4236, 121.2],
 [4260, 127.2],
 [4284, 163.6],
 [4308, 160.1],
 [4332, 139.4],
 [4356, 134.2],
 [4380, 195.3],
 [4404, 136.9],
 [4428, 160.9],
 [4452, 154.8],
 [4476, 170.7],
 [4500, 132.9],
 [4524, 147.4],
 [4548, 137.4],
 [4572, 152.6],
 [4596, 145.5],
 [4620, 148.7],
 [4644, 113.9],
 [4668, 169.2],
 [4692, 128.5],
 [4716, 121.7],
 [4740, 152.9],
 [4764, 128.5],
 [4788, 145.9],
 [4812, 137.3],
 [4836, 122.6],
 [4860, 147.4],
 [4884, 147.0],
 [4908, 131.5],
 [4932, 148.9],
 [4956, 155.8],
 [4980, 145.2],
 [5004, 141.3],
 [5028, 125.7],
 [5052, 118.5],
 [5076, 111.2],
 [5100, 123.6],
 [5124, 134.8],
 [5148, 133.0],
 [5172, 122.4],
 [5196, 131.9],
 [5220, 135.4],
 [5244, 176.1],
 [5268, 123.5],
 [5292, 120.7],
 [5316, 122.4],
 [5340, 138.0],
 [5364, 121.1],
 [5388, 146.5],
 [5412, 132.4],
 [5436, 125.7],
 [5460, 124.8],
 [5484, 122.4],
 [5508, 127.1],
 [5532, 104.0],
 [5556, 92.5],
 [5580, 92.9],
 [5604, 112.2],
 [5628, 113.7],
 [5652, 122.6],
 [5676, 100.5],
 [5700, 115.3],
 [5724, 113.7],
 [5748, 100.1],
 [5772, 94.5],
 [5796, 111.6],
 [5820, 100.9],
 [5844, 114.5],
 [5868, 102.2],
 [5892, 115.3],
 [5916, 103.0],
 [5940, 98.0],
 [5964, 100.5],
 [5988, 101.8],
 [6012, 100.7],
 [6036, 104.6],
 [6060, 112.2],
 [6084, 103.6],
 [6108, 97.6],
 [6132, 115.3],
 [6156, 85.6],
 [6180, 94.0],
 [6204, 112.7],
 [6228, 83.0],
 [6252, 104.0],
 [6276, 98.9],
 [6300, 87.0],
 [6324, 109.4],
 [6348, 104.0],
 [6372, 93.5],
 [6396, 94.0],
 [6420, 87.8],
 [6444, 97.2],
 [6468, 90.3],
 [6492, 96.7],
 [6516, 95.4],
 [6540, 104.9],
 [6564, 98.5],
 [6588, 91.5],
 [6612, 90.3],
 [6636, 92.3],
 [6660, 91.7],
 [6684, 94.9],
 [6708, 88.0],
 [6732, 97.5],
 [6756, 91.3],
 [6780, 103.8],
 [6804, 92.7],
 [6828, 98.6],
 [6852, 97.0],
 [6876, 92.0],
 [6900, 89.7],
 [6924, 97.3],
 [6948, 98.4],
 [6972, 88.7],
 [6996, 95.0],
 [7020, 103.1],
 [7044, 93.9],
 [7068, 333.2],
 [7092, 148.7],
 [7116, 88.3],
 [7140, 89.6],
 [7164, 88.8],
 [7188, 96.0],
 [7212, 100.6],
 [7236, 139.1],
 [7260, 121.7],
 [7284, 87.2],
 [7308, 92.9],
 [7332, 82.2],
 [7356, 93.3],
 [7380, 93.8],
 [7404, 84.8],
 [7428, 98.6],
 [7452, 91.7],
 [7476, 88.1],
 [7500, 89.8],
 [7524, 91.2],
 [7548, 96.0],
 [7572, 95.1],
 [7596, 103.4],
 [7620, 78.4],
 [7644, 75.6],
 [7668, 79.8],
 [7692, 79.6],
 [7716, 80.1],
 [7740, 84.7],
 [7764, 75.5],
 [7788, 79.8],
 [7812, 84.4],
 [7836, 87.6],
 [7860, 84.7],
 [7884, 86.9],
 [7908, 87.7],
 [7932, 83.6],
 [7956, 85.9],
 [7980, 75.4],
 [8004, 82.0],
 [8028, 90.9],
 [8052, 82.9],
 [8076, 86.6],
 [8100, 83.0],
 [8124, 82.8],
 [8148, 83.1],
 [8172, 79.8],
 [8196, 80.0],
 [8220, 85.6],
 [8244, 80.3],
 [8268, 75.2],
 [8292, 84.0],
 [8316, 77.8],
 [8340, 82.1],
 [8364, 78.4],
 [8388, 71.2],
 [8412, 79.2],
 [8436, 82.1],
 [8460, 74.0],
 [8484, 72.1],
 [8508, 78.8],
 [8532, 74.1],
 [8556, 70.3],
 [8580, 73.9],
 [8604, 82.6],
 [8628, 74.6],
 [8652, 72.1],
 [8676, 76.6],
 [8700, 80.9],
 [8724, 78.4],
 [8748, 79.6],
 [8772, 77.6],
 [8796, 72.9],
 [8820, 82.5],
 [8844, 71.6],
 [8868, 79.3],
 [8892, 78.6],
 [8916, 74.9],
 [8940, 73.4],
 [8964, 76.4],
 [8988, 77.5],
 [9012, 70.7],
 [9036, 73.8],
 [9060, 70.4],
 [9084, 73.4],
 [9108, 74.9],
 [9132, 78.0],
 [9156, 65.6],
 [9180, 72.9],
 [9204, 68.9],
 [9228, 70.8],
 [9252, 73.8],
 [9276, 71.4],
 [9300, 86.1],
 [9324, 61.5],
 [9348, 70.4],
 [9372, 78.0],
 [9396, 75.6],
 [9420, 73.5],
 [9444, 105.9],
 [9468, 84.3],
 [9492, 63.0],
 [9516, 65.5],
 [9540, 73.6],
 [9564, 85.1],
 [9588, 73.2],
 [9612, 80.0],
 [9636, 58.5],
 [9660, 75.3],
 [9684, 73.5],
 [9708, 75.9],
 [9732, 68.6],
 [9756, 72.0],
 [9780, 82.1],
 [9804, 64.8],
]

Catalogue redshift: 0.077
